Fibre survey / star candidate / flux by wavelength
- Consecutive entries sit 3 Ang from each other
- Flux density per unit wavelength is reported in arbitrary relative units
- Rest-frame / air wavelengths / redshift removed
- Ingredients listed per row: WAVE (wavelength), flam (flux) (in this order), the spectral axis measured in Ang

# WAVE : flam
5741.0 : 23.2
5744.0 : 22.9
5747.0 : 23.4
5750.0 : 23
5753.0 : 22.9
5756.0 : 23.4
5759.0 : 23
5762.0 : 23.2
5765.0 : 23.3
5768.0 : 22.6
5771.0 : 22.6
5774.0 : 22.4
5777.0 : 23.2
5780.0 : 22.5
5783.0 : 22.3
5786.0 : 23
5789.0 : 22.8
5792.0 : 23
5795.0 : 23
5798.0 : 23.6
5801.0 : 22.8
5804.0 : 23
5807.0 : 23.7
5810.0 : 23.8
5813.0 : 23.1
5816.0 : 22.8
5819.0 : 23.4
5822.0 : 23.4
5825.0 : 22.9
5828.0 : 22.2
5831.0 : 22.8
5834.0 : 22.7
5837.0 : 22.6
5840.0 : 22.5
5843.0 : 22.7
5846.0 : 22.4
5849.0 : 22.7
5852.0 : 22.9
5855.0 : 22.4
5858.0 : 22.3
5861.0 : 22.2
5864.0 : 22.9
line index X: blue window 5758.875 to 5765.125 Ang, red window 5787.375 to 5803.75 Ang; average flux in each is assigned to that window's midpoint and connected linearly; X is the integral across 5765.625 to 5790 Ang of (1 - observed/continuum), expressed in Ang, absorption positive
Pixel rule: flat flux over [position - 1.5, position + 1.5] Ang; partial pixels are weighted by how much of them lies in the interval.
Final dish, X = 0.4 Ang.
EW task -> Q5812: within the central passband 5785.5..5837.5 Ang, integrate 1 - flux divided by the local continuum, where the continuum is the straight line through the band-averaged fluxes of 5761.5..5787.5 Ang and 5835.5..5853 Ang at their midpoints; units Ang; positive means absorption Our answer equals -0.8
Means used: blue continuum 22.8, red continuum 22.6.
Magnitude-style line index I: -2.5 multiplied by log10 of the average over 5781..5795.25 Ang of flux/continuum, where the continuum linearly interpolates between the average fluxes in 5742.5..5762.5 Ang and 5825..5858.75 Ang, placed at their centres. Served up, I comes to 0.01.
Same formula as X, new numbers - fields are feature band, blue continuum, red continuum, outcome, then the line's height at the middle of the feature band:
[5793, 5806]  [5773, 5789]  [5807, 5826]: -0.07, 23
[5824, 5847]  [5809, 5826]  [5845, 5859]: 0.28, 22.9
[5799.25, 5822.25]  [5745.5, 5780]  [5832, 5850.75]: -0.50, 22.8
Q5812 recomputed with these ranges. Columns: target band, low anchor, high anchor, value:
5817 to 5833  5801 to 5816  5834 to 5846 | 0.0 Ang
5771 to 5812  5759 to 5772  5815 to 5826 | 0.1 Ang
